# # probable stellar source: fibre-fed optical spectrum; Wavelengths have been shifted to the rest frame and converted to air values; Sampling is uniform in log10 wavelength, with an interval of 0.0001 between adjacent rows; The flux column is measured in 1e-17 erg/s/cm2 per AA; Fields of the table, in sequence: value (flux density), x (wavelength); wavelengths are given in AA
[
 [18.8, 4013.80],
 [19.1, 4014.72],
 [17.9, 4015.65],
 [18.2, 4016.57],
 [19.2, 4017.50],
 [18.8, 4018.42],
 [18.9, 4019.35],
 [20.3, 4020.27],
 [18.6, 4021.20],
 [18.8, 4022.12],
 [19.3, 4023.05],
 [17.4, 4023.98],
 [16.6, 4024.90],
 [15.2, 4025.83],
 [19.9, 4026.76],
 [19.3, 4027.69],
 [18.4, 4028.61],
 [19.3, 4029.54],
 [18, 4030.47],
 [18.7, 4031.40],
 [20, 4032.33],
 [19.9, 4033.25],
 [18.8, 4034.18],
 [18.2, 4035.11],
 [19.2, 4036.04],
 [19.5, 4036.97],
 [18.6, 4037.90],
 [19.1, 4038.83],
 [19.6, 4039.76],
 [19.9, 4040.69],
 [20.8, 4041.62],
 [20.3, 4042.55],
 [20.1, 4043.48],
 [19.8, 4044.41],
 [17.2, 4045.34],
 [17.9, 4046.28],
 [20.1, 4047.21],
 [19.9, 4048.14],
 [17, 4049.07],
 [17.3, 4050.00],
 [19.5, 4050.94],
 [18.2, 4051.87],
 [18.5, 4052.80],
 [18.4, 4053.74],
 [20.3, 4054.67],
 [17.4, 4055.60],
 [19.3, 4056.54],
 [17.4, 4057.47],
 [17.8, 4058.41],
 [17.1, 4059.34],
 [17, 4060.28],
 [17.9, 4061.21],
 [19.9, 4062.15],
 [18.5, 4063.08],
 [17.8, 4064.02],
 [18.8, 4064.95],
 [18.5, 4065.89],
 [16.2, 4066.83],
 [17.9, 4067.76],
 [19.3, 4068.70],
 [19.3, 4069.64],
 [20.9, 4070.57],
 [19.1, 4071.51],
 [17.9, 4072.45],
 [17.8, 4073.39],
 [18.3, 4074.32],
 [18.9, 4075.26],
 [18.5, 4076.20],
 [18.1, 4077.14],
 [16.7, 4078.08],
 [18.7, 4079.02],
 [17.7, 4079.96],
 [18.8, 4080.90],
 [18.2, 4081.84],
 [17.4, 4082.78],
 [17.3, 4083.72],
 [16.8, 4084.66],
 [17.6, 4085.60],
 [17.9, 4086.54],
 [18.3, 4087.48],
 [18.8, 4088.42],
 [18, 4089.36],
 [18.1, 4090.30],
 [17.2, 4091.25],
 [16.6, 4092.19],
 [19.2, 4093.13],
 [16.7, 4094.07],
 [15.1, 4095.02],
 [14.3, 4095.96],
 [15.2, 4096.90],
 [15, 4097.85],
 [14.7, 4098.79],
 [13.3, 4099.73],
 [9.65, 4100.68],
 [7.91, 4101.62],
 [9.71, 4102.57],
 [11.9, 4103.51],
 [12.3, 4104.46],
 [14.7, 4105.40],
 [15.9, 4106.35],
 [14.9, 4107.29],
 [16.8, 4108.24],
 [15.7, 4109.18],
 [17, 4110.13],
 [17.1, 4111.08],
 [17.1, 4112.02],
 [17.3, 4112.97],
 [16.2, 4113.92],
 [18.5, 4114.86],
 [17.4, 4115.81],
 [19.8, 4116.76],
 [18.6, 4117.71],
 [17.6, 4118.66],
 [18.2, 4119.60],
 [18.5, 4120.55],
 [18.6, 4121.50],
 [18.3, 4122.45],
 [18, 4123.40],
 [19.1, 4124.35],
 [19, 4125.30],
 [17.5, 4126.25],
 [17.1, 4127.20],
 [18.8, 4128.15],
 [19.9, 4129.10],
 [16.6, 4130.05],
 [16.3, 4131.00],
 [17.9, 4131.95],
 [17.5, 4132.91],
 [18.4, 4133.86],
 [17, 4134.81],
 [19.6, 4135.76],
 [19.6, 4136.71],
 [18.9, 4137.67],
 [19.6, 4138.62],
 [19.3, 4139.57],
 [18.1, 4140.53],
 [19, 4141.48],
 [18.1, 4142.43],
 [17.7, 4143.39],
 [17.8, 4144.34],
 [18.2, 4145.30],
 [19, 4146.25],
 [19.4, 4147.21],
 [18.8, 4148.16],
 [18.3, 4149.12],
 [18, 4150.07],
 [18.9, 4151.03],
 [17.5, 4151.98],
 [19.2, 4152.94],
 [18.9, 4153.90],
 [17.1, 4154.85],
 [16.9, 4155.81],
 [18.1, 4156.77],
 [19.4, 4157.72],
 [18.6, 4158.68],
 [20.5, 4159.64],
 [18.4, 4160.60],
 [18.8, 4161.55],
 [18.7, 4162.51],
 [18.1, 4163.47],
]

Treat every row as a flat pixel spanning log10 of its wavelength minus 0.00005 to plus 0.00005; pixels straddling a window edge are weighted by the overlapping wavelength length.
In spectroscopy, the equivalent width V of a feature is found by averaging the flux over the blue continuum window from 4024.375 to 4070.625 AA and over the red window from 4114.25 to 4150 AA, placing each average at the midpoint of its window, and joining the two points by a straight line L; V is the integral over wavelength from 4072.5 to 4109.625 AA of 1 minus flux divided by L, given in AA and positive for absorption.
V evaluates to 4.8 AA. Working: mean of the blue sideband 18.7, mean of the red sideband 18.4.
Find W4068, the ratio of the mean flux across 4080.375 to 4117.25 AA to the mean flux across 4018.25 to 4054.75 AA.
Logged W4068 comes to 0.8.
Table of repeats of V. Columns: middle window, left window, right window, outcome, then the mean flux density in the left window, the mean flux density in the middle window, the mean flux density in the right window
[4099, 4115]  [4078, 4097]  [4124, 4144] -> 3.08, 17.4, 14.4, 18.3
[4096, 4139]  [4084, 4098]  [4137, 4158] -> 2.72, 17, 16.6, 18.5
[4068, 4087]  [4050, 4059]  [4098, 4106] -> -3.68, 18.4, 18.3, 12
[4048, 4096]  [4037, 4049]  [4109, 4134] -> 1.92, 19.4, 18.1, 17.9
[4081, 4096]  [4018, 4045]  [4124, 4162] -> 0.99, 19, 17.5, 18.4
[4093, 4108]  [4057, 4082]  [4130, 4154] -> 3.78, 18.3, 13.7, 18.4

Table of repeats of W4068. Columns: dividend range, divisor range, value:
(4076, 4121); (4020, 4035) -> 0.88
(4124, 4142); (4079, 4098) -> 1.06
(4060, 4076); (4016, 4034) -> 0.99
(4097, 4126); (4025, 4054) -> 0.85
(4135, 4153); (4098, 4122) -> 1.20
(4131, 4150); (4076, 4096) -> 1.05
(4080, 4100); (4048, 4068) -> 0.93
